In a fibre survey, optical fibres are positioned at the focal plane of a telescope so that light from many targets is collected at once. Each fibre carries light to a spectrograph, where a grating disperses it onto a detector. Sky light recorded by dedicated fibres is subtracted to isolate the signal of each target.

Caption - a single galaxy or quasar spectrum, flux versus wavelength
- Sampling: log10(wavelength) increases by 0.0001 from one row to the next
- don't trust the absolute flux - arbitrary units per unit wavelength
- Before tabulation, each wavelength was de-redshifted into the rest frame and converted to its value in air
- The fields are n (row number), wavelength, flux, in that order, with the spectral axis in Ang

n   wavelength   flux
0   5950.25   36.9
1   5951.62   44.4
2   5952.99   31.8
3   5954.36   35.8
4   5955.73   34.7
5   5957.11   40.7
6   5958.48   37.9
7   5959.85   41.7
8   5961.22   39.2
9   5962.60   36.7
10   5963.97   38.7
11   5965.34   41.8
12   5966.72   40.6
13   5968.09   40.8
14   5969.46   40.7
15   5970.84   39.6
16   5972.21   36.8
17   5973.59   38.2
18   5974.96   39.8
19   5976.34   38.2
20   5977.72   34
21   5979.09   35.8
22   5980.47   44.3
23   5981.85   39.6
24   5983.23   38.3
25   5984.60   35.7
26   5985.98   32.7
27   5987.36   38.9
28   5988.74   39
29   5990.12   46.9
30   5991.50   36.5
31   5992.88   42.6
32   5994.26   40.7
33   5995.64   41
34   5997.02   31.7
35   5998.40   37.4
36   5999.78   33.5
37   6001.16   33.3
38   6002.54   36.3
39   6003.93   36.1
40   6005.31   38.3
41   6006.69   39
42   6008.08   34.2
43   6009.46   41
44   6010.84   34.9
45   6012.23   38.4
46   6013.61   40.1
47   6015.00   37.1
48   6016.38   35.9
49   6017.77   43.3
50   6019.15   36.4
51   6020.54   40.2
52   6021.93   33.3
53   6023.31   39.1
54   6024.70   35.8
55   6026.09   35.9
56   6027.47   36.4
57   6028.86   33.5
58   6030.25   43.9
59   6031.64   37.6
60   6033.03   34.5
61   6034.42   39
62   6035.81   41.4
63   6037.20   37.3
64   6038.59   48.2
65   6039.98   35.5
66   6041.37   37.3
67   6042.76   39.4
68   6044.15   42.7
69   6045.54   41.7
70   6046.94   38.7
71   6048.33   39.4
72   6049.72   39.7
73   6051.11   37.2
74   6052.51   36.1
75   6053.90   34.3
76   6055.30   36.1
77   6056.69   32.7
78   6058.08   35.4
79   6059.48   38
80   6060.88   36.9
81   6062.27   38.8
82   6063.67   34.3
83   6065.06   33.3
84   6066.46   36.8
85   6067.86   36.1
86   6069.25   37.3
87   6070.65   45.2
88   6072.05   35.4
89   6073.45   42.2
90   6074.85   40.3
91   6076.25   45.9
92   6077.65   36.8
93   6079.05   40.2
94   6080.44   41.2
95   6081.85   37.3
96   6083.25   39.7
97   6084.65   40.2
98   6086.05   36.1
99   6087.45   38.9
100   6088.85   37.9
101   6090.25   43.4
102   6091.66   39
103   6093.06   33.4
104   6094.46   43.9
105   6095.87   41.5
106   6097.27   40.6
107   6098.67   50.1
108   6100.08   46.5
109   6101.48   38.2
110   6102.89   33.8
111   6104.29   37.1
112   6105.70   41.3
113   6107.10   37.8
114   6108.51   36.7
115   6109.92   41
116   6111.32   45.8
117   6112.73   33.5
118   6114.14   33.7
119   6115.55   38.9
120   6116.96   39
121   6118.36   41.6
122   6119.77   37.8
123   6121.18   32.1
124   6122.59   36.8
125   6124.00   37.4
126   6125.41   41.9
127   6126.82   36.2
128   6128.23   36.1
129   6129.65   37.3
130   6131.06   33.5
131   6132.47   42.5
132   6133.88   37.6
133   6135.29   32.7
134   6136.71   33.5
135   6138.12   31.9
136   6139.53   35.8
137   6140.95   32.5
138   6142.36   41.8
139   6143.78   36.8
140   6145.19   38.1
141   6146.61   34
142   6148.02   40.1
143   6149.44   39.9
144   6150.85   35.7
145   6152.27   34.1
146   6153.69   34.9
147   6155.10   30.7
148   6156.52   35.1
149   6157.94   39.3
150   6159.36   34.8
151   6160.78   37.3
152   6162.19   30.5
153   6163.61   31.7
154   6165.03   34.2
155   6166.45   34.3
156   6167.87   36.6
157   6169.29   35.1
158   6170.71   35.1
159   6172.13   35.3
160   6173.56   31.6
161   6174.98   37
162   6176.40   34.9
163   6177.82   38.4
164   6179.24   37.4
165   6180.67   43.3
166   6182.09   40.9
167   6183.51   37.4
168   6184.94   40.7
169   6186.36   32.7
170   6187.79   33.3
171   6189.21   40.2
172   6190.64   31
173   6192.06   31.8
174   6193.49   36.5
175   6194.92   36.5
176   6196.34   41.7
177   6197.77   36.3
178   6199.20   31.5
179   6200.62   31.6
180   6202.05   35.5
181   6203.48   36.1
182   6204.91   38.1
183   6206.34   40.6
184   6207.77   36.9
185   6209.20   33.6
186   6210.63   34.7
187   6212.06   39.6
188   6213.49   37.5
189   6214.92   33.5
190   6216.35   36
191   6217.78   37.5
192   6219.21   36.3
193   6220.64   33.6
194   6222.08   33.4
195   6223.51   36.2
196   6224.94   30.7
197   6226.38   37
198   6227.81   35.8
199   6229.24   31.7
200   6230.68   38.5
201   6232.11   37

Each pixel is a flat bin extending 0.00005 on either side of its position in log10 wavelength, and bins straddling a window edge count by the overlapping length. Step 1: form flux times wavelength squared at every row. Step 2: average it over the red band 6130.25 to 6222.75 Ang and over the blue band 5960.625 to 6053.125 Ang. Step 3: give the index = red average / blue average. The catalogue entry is 0.99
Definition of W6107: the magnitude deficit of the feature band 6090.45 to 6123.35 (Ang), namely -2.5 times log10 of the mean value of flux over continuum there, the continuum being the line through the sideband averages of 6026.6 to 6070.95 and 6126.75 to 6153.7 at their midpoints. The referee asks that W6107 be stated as -0.07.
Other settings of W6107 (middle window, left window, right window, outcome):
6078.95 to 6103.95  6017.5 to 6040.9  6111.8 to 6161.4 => -0.081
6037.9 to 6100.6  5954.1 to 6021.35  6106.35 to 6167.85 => -0.053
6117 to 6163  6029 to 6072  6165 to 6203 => 0.011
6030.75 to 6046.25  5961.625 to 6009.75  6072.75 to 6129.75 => -0.024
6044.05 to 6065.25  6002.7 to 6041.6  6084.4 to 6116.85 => 0.042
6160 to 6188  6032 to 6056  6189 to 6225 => 0.011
